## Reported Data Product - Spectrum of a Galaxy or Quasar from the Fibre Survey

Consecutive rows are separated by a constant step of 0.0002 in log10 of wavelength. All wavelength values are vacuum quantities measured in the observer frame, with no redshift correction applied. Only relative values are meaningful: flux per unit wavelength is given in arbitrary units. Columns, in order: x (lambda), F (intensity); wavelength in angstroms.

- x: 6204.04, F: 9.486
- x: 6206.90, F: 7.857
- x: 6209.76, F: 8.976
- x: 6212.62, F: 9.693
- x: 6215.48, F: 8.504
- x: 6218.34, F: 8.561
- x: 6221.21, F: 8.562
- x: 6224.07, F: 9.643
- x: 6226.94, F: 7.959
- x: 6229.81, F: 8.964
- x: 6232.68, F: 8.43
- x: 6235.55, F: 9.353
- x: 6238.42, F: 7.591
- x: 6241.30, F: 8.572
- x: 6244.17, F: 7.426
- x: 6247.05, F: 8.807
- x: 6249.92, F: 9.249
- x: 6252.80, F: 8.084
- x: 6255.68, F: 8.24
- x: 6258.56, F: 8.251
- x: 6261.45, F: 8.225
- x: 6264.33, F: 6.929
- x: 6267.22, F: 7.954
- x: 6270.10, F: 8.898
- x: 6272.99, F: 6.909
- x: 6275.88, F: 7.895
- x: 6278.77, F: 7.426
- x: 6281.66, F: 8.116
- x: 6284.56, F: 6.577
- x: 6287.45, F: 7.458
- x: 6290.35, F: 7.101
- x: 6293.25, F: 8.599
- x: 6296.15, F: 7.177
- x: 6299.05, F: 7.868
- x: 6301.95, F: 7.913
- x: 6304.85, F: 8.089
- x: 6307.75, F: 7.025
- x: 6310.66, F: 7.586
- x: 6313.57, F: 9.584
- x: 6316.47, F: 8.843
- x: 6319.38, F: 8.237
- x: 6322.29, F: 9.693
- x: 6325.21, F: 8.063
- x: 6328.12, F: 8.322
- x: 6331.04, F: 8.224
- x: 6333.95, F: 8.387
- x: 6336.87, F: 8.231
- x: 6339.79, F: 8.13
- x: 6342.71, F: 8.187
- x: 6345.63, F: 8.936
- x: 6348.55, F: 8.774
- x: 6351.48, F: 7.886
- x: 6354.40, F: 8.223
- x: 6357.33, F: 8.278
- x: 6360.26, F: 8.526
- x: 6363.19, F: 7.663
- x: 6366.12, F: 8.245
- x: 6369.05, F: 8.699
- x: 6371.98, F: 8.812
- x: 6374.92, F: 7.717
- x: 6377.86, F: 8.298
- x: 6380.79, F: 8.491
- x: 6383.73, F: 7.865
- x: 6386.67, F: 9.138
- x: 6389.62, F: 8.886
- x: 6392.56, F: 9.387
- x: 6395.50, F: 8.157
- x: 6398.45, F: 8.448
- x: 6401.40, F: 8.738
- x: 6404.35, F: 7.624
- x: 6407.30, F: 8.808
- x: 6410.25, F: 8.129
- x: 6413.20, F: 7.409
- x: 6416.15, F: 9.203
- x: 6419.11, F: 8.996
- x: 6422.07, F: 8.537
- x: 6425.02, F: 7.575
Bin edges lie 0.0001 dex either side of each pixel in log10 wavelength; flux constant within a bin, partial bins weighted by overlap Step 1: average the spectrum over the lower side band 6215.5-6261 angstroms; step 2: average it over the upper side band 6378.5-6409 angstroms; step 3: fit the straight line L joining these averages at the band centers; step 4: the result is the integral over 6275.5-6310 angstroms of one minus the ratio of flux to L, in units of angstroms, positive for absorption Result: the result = 3.7 angstroms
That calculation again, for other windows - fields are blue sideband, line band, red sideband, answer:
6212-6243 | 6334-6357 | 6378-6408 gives 0.64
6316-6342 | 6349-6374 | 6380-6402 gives 0.71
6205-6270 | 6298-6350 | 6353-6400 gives 0.60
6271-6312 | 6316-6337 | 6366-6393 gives -1.45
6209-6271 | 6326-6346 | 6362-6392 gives 0.32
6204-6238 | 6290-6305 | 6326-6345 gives 1.10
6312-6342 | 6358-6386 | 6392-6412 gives 0.62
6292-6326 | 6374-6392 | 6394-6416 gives -0.49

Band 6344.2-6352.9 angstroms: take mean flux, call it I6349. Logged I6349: 8.53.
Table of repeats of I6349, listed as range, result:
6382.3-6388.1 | 8.5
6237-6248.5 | 8.1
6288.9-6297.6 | 7.62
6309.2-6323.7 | 8.79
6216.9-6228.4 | 8.68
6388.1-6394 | 9.13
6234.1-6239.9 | 8.47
